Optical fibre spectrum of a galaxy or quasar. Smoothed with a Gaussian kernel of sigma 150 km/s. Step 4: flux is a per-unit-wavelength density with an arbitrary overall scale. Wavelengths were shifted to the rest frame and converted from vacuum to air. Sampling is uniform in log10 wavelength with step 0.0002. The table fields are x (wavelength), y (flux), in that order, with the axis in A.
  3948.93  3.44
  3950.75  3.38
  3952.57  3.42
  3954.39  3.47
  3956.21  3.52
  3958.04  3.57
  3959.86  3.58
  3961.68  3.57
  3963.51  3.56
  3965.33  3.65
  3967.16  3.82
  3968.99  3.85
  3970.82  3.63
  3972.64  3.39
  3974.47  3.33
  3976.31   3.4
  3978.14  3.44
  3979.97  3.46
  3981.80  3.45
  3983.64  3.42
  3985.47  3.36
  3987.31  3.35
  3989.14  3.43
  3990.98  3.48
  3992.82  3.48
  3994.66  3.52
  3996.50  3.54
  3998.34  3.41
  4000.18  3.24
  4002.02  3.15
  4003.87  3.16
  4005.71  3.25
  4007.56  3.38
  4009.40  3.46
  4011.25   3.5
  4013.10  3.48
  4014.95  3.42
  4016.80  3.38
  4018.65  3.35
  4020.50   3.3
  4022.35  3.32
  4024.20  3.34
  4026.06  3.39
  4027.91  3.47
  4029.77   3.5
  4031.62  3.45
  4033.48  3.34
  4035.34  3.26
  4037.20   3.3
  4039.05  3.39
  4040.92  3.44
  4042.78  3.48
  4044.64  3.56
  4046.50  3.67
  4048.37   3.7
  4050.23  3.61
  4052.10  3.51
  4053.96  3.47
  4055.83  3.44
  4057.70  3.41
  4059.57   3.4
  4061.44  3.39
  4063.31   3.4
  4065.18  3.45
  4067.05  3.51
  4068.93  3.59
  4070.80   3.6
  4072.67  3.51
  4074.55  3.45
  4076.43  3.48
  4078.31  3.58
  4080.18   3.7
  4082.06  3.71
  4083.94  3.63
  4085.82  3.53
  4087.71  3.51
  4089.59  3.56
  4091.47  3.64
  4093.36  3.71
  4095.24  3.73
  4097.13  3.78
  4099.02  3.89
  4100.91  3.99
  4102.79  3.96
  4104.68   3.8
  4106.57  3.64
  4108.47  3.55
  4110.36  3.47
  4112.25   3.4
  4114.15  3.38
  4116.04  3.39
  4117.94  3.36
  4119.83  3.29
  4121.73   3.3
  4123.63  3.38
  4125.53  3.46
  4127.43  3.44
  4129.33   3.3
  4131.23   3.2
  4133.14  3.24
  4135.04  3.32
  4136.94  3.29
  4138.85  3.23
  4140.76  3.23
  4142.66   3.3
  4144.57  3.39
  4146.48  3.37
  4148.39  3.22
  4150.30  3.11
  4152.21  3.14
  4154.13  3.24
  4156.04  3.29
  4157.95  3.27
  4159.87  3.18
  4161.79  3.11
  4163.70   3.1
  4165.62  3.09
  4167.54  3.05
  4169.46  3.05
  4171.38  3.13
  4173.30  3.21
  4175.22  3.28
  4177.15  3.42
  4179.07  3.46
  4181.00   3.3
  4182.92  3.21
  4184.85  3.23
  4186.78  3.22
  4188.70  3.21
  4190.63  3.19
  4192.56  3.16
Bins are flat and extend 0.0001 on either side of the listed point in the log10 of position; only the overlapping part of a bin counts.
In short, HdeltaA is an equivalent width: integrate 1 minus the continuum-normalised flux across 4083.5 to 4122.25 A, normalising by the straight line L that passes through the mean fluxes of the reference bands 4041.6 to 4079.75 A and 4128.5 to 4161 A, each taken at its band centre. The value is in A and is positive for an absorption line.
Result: -2.5 A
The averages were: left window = 3.51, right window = 3.25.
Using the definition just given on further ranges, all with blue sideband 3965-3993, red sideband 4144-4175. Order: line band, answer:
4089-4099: -1.25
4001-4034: 0.56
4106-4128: -1.08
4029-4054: -0.68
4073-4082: -0.65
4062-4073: -0.54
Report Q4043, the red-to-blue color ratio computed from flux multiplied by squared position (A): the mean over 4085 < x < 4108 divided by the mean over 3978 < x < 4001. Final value 1.1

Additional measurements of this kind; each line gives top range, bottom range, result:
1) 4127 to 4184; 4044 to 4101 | 0.94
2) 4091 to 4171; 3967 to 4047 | 1.05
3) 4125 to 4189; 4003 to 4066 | 1.01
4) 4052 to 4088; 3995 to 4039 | 1.07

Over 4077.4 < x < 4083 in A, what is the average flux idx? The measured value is 3.67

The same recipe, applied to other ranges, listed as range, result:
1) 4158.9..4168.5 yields 3.1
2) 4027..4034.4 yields 3.44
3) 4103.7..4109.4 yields 3.66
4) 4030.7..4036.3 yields 3.35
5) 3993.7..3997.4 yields 3.53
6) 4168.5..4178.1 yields 3.22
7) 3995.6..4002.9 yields 3.34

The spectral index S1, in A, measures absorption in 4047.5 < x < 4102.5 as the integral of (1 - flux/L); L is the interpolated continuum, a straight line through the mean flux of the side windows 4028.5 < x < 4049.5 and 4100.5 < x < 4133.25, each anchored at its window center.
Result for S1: -1.9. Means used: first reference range 3.46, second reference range 3.47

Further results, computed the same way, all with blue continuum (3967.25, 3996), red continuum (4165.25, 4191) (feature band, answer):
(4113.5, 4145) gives -0.3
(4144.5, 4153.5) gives 0.1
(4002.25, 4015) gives 0.3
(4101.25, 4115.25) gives -1.3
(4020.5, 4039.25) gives 0.2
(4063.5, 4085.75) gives -1.3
